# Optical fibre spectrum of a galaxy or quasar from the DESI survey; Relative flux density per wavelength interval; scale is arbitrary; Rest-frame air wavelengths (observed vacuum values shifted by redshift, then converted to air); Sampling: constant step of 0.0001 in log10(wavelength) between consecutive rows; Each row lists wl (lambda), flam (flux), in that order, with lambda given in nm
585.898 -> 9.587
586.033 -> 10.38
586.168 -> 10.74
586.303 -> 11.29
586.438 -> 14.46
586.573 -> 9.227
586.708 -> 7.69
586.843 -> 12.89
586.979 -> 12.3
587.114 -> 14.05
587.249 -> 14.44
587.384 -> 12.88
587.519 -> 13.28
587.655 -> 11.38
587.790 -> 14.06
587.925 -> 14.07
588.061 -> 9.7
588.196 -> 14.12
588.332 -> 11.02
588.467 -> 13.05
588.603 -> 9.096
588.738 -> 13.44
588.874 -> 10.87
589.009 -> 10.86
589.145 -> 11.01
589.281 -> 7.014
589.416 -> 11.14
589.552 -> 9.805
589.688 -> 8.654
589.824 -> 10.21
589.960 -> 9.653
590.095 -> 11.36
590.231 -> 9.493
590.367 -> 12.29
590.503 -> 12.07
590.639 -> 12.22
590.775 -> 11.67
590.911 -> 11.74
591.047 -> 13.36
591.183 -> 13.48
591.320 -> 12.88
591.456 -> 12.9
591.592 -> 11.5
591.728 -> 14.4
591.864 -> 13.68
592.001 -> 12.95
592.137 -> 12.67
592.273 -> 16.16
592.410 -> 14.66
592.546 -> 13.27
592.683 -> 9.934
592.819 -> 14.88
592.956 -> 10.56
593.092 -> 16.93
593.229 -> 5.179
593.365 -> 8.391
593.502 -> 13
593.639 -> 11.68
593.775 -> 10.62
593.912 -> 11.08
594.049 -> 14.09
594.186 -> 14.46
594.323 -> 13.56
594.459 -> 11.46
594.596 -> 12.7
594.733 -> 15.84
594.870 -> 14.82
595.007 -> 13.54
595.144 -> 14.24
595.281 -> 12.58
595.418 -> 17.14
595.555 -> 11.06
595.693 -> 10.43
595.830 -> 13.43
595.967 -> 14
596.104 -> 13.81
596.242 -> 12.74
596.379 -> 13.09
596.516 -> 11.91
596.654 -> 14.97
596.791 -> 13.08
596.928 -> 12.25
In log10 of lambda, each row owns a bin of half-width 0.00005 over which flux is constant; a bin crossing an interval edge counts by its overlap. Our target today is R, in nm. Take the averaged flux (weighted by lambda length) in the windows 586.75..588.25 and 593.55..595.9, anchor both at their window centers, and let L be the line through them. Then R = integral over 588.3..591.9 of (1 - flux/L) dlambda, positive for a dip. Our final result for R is 0.43 nm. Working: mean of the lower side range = 12.9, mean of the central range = 11.4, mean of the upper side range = 13.1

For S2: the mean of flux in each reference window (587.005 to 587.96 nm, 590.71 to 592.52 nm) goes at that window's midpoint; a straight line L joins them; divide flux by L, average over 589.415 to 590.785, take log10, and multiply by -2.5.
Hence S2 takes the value 0.233 mag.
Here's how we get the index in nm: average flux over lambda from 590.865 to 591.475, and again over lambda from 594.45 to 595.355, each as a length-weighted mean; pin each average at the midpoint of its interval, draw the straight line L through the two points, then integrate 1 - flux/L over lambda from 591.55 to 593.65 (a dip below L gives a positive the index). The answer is 0.110 nm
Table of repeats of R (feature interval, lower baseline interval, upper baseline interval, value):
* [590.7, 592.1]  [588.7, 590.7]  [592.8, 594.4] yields -0.21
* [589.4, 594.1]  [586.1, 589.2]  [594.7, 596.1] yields 0.34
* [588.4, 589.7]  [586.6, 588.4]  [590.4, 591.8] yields 0.20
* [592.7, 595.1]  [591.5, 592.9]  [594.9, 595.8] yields 0.15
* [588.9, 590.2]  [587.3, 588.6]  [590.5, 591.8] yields 0.27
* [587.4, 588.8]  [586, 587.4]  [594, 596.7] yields -0.03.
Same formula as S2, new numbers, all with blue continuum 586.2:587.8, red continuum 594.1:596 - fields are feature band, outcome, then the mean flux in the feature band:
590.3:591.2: 0.04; 12.3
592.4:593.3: 0.10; 12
